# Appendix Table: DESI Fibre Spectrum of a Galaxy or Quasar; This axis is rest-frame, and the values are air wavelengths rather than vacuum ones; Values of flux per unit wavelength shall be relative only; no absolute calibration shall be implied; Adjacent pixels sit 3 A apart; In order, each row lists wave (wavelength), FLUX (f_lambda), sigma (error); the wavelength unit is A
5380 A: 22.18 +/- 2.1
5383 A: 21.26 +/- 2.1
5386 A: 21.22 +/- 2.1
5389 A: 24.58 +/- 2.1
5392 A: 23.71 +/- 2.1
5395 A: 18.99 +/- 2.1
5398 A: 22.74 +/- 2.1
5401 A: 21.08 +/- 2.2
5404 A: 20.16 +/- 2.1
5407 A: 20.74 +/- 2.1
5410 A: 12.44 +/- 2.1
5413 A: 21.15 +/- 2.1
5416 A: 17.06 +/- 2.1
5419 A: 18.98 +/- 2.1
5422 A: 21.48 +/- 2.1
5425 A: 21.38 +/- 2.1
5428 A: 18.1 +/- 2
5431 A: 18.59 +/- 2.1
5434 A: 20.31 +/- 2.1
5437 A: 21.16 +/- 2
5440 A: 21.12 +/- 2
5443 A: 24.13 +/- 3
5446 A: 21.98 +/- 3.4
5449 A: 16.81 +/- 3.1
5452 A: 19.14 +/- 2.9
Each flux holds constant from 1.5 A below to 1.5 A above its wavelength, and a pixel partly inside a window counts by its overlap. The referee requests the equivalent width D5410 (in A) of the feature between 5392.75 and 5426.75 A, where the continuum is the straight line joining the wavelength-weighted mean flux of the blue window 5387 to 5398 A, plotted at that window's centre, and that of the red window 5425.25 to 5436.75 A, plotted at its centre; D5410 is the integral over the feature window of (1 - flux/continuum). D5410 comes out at 2.2 A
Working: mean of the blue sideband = 22.4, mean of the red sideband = 19.5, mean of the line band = 19.7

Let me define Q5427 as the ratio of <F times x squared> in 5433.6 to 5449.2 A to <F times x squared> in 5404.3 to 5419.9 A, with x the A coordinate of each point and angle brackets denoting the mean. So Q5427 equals 1.18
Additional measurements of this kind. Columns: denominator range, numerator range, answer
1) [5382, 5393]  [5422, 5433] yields 0.88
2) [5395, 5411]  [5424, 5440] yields 1.03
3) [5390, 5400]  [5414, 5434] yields 0.89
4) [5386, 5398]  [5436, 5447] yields 1.01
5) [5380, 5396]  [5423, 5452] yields 0.94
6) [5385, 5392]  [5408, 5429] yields 0.82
